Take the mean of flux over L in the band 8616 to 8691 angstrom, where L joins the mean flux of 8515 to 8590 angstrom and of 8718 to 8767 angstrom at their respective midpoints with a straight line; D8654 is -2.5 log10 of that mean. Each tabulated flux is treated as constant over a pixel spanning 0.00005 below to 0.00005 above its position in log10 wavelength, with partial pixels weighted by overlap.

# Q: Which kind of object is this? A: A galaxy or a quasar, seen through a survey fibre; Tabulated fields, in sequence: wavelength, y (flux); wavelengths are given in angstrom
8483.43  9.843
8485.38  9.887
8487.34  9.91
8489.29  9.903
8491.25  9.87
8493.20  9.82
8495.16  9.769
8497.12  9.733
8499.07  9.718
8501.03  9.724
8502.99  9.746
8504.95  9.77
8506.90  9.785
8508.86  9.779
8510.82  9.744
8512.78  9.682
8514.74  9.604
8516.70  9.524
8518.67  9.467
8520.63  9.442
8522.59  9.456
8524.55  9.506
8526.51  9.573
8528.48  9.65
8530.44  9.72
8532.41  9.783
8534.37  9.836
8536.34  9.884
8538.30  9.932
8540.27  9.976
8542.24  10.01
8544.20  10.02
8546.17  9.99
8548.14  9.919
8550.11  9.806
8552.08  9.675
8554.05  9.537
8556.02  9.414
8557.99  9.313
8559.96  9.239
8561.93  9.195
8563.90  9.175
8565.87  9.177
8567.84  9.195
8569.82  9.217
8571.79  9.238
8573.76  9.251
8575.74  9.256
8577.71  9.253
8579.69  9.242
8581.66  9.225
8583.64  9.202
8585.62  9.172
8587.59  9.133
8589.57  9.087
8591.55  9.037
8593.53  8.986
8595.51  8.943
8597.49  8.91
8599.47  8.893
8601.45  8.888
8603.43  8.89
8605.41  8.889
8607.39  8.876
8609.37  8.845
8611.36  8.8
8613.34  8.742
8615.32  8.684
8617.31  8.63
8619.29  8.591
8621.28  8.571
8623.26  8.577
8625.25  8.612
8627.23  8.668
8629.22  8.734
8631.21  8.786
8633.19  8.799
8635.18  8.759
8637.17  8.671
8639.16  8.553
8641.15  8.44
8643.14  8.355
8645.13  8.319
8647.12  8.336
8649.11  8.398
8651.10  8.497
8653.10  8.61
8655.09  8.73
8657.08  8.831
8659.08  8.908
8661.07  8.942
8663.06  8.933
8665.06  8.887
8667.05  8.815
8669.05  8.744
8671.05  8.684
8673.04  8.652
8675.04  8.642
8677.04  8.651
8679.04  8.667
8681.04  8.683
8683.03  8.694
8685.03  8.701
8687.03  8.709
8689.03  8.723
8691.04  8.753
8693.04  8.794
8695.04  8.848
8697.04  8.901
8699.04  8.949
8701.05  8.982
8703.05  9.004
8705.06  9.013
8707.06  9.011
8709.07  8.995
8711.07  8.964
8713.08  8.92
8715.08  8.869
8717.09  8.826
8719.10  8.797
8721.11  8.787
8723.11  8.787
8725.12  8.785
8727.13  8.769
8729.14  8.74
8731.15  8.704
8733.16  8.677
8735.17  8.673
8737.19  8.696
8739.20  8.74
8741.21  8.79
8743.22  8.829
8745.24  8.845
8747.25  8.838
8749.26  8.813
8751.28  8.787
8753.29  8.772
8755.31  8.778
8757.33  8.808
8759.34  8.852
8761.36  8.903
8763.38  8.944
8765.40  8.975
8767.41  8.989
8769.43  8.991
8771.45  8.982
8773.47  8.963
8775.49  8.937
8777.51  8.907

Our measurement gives 0.06 mag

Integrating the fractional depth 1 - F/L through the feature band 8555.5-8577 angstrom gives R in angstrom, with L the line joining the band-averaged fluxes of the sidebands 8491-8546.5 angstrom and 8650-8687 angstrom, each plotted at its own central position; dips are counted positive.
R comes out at 0.4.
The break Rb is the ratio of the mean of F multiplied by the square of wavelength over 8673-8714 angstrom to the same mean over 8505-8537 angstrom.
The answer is 0.95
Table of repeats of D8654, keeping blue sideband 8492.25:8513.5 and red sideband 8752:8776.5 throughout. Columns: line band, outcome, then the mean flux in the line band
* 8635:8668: 0.08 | 8.64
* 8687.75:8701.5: 0.04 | 8.84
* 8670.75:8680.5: 0.07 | 8.66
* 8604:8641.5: 0.08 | 8.7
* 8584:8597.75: 0.05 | 9.05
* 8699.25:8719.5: 0.02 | 8.94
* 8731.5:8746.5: 0.03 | 8.75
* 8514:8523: 0.02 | 9.49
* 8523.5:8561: -0.01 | 9.72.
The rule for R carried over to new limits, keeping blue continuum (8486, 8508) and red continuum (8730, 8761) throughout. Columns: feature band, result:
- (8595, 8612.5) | 0.90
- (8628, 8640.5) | 0.71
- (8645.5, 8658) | 0.83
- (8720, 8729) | 0.08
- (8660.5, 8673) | 0.39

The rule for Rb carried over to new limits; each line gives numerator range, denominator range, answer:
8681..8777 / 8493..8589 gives 0.97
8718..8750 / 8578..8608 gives 1.00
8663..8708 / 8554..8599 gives 0.98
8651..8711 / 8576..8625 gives 1.01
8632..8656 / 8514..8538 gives 0.91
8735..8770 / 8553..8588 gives 1.00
